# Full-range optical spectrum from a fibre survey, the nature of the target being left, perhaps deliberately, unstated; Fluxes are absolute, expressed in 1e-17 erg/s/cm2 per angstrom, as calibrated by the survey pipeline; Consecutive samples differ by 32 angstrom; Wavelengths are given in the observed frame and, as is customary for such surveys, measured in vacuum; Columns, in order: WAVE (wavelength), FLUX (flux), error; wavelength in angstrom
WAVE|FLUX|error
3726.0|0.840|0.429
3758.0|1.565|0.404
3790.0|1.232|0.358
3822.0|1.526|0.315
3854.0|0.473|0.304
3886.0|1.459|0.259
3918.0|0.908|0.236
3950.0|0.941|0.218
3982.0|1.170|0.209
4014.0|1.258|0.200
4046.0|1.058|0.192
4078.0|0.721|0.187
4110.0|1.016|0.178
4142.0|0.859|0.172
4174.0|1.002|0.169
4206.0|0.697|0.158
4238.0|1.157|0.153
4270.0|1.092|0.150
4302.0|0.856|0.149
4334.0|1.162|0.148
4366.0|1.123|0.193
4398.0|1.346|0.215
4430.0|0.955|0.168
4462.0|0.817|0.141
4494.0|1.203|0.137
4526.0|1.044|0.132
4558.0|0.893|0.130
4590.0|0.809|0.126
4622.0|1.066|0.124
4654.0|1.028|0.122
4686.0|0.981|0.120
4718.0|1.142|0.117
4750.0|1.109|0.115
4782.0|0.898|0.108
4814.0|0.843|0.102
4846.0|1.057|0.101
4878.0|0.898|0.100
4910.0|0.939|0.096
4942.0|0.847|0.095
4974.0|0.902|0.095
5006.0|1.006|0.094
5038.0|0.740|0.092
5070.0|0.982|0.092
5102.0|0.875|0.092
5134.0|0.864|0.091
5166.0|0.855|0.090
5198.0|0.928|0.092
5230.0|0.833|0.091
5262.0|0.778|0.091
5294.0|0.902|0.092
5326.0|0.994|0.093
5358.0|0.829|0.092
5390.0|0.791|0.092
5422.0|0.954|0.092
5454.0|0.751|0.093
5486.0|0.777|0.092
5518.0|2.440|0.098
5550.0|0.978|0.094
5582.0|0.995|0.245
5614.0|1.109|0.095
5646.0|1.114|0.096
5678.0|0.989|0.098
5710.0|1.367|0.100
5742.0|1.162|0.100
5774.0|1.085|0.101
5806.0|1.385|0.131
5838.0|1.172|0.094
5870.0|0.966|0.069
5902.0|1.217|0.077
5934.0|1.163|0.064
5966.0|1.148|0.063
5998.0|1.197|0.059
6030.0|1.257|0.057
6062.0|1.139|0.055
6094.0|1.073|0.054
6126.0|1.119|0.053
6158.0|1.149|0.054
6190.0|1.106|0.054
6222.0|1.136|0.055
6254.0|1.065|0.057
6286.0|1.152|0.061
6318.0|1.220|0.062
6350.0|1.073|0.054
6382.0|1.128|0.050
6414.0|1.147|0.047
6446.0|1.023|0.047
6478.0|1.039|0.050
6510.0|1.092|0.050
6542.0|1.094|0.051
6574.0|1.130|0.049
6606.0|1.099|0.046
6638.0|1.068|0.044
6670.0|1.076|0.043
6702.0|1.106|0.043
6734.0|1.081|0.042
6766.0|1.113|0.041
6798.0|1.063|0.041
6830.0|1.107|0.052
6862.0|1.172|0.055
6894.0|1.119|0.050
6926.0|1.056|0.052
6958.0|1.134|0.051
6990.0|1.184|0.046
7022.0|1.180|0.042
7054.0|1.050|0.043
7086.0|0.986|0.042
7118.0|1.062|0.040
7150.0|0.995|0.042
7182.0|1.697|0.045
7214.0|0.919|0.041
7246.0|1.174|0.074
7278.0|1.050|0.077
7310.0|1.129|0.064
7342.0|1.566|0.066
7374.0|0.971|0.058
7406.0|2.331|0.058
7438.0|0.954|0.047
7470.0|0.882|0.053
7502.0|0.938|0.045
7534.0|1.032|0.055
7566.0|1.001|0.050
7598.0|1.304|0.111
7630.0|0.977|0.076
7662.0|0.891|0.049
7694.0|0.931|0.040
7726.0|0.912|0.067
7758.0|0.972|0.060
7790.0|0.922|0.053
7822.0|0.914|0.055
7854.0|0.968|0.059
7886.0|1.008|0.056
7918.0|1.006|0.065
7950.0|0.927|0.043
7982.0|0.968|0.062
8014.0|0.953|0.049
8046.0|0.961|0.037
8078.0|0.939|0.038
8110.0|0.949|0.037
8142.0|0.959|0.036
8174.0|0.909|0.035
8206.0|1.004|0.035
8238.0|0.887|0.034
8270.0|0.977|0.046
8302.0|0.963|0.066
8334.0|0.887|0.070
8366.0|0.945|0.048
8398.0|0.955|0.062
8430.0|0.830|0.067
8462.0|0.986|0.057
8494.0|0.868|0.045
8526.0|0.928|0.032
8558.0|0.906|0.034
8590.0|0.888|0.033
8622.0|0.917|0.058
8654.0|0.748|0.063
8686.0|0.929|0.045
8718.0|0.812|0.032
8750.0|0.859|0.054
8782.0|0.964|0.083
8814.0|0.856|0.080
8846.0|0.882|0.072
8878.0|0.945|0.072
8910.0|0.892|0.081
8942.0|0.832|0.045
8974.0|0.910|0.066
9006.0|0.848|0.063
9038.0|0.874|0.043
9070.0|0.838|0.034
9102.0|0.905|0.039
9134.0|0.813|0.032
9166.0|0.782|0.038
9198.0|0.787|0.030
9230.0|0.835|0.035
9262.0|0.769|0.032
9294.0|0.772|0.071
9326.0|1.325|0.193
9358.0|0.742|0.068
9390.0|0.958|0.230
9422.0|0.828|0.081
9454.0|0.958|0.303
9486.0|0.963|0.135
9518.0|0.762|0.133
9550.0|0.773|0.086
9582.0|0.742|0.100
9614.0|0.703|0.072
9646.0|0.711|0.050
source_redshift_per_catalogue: 0.48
